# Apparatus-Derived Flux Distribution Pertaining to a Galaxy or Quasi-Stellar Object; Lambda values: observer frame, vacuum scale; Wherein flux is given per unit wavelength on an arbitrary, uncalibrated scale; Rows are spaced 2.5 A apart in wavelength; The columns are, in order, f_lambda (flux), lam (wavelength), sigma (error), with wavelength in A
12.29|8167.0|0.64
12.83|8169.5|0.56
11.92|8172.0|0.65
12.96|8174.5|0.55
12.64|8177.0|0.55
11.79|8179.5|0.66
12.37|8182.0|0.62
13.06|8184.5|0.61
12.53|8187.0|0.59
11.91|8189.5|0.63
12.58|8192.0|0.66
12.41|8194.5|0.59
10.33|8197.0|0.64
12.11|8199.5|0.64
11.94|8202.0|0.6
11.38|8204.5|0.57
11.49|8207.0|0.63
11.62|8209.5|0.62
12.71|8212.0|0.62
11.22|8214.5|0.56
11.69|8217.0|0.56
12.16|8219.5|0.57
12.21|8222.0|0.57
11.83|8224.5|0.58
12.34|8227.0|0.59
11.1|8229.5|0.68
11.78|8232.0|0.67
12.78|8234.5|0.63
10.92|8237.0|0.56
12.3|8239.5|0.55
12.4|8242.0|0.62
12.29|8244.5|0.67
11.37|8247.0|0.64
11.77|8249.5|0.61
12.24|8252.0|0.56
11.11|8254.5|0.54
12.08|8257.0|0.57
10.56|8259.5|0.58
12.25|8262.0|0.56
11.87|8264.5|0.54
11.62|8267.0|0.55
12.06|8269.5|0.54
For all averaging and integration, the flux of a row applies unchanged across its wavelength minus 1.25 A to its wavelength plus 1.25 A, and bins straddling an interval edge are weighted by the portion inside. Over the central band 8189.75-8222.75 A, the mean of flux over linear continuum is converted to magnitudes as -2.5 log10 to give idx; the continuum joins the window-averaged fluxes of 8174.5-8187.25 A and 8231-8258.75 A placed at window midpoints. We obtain 0.04 mag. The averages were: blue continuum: 12.5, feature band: 11.8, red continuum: 11.9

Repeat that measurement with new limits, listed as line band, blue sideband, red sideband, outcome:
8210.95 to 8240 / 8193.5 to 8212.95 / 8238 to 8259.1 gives -0.01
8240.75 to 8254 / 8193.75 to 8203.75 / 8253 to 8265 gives -0.03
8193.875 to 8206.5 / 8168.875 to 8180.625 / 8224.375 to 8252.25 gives 0.06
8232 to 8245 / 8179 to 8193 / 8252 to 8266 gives -0.02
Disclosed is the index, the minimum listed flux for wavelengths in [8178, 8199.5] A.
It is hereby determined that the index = 10.33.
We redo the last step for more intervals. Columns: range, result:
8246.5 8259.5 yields 10.56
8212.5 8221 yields 11.22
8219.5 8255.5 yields 10.92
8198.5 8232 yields 11.1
